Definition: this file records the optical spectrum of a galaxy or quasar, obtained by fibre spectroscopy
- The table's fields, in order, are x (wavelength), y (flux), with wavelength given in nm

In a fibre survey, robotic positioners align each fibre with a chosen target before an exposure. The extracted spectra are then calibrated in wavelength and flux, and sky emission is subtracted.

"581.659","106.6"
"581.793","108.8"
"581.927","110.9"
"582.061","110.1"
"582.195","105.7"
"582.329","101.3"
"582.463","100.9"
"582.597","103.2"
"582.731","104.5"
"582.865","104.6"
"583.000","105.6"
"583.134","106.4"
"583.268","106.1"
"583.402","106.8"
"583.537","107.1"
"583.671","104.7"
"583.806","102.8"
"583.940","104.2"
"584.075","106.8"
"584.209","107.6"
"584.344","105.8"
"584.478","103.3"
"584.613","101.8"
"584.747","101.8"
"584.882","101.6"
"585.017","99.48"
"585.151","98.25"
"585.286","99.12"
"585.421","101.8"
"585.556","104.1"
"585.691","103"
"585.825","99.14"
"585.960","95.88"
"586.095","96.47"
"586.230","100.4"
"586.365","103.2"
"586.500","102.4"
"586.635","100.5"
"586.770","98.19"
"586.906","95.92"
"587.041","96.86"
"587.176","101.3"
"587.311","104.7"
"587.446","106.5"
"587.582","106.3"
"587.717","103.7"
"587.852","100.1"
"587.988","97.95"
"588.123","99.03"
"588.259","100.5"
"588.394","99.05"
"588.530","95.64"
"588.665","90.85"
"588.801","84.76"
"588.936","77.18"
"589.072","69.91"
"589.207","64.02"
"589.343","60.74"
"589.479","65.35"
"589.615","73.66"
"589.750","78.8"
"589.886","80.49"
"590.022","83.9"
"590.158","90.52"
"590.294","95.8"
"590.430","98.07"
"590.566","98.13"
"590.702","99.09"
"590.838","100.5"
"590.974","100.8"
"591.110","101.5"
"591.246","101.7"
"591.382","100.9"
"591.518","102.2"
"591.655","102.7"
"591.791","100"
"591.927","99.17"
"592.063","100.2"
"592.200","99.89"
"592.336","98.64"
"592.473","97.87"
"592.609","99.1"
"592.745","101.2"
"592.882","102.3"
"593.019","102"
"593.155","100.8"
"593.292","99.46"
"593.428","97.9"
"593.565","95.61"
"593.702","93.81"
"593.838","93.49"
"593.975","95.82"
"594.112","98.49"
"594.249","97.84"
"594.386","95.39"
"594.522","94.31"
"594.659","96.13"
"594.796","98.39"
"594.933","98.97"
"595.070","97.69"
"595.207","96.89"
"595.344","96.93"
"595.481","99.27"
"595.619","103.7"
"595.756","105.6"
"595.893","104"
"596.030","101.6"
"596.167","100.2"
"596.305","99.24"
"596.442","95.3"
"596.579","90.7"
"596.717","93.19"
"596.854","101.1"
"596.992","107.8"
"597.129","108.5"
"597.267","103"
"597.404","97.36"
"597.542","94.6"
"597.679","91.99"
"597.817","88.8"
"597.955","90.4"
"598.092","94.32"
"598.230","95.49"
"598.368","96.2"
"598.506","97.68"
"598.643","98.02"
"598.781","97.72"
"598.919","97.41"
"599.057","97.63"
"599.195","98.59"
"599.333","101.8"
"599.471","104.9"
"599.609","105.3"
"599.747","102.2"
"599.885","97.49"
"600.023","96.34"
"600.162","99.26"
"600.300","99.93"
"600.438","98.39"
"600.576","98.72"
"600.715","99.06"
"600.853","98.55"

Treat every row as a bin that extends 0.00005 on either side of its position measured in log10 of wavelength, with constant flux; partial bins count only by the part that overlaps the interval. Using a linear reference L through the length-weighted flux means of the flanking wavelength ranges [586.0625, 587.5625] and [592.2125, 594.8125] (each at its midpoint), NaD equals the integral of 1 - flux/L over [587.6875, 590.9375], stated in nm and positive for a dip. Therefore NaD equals 0.39 nm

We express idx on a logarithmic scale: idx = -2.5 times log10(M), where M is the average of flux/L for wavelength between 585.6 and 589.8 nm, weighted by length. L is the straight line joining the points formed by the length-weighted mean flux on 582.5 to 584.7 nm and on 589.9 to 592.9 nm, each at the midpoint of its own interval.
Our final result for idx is 0.10 mag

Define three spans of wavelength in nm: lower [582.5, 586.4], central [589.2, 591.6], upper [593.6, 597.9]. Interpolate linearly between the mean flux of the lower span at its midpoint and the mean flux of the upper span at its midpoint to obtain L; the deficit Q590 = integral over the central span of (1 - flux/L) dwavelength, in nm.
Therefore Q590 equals 0.261 nm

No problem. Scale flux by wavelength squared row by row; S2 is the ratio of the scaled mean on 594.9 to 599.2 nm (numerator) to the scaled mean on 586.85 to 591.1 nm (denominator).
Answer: 1.1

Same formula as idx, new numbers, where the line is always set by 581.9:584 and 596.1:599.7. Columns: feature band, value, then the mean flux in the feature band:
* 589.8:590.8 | 0.106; 92.2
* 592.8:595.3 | 0.026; 97.5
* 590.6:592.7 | 0.008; 100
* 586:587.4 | 0.036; 100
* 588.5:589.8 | 0.329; 75.5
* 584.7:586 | 0.038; 100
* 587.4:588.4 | 0.012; 102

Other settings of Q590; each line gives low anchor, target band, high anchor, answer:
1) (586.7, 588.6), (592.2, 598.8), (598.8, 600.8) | 0.13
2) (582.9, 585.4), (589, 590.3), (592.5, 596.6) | 0.33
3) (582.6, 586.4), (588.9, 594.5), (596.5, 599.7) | 0.40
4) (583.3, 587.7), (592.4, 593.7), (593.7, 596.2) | 0.00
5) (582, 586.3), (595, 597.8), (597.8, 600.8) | 0.00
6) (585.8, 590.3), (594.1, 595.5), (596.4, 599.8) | -0.02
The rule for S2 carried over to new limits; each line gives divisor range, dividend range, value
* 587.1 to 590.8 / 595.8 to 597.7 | 1.14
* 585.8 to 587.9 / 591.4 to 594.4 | 1.00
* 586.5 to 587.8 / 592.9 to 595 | 0.98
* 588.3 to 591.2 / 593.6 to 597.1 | 1.16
